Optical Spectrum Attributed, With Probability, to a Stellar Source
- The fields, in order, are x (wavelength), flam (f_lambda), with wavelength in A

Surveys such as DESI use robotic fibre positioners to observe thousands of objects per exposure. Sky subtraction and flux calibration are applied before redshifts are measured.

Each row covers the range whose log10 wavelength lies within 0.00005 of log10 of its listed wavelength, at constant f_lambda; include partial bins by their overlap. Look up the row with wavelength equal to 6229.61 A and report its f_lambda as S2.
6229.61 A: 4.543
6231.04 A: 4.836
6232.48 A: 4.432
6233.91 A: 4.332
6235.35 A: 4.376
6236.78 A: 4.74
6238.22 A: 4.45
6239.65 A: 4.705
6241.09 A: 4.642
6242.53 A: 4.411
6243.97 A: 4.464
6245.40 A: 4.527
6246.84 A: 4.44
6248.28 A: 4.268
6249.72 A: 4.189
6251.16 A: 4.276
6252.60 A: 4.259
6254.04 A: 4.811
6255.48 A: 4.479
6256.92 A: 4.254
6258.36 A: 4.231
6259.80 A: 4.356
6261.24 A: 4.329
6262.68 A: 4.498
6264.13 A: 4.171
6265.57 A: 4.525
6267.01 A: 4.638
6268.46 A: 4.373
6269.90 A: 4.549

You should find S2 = 4.543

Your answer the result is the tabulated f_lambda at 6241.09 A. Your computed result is 4.642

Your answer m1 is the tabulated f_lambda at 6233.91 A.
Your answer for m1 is 4.332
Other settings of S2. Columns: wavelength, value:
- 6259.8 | 4.356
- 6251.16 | 4.276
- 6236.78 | 4.74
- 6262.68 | 4.498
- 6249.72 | 4.189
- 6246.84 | 4.44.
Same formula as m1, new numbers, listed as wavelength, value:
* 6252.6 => 4.259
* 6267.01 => 4.638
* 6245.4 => 4.527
